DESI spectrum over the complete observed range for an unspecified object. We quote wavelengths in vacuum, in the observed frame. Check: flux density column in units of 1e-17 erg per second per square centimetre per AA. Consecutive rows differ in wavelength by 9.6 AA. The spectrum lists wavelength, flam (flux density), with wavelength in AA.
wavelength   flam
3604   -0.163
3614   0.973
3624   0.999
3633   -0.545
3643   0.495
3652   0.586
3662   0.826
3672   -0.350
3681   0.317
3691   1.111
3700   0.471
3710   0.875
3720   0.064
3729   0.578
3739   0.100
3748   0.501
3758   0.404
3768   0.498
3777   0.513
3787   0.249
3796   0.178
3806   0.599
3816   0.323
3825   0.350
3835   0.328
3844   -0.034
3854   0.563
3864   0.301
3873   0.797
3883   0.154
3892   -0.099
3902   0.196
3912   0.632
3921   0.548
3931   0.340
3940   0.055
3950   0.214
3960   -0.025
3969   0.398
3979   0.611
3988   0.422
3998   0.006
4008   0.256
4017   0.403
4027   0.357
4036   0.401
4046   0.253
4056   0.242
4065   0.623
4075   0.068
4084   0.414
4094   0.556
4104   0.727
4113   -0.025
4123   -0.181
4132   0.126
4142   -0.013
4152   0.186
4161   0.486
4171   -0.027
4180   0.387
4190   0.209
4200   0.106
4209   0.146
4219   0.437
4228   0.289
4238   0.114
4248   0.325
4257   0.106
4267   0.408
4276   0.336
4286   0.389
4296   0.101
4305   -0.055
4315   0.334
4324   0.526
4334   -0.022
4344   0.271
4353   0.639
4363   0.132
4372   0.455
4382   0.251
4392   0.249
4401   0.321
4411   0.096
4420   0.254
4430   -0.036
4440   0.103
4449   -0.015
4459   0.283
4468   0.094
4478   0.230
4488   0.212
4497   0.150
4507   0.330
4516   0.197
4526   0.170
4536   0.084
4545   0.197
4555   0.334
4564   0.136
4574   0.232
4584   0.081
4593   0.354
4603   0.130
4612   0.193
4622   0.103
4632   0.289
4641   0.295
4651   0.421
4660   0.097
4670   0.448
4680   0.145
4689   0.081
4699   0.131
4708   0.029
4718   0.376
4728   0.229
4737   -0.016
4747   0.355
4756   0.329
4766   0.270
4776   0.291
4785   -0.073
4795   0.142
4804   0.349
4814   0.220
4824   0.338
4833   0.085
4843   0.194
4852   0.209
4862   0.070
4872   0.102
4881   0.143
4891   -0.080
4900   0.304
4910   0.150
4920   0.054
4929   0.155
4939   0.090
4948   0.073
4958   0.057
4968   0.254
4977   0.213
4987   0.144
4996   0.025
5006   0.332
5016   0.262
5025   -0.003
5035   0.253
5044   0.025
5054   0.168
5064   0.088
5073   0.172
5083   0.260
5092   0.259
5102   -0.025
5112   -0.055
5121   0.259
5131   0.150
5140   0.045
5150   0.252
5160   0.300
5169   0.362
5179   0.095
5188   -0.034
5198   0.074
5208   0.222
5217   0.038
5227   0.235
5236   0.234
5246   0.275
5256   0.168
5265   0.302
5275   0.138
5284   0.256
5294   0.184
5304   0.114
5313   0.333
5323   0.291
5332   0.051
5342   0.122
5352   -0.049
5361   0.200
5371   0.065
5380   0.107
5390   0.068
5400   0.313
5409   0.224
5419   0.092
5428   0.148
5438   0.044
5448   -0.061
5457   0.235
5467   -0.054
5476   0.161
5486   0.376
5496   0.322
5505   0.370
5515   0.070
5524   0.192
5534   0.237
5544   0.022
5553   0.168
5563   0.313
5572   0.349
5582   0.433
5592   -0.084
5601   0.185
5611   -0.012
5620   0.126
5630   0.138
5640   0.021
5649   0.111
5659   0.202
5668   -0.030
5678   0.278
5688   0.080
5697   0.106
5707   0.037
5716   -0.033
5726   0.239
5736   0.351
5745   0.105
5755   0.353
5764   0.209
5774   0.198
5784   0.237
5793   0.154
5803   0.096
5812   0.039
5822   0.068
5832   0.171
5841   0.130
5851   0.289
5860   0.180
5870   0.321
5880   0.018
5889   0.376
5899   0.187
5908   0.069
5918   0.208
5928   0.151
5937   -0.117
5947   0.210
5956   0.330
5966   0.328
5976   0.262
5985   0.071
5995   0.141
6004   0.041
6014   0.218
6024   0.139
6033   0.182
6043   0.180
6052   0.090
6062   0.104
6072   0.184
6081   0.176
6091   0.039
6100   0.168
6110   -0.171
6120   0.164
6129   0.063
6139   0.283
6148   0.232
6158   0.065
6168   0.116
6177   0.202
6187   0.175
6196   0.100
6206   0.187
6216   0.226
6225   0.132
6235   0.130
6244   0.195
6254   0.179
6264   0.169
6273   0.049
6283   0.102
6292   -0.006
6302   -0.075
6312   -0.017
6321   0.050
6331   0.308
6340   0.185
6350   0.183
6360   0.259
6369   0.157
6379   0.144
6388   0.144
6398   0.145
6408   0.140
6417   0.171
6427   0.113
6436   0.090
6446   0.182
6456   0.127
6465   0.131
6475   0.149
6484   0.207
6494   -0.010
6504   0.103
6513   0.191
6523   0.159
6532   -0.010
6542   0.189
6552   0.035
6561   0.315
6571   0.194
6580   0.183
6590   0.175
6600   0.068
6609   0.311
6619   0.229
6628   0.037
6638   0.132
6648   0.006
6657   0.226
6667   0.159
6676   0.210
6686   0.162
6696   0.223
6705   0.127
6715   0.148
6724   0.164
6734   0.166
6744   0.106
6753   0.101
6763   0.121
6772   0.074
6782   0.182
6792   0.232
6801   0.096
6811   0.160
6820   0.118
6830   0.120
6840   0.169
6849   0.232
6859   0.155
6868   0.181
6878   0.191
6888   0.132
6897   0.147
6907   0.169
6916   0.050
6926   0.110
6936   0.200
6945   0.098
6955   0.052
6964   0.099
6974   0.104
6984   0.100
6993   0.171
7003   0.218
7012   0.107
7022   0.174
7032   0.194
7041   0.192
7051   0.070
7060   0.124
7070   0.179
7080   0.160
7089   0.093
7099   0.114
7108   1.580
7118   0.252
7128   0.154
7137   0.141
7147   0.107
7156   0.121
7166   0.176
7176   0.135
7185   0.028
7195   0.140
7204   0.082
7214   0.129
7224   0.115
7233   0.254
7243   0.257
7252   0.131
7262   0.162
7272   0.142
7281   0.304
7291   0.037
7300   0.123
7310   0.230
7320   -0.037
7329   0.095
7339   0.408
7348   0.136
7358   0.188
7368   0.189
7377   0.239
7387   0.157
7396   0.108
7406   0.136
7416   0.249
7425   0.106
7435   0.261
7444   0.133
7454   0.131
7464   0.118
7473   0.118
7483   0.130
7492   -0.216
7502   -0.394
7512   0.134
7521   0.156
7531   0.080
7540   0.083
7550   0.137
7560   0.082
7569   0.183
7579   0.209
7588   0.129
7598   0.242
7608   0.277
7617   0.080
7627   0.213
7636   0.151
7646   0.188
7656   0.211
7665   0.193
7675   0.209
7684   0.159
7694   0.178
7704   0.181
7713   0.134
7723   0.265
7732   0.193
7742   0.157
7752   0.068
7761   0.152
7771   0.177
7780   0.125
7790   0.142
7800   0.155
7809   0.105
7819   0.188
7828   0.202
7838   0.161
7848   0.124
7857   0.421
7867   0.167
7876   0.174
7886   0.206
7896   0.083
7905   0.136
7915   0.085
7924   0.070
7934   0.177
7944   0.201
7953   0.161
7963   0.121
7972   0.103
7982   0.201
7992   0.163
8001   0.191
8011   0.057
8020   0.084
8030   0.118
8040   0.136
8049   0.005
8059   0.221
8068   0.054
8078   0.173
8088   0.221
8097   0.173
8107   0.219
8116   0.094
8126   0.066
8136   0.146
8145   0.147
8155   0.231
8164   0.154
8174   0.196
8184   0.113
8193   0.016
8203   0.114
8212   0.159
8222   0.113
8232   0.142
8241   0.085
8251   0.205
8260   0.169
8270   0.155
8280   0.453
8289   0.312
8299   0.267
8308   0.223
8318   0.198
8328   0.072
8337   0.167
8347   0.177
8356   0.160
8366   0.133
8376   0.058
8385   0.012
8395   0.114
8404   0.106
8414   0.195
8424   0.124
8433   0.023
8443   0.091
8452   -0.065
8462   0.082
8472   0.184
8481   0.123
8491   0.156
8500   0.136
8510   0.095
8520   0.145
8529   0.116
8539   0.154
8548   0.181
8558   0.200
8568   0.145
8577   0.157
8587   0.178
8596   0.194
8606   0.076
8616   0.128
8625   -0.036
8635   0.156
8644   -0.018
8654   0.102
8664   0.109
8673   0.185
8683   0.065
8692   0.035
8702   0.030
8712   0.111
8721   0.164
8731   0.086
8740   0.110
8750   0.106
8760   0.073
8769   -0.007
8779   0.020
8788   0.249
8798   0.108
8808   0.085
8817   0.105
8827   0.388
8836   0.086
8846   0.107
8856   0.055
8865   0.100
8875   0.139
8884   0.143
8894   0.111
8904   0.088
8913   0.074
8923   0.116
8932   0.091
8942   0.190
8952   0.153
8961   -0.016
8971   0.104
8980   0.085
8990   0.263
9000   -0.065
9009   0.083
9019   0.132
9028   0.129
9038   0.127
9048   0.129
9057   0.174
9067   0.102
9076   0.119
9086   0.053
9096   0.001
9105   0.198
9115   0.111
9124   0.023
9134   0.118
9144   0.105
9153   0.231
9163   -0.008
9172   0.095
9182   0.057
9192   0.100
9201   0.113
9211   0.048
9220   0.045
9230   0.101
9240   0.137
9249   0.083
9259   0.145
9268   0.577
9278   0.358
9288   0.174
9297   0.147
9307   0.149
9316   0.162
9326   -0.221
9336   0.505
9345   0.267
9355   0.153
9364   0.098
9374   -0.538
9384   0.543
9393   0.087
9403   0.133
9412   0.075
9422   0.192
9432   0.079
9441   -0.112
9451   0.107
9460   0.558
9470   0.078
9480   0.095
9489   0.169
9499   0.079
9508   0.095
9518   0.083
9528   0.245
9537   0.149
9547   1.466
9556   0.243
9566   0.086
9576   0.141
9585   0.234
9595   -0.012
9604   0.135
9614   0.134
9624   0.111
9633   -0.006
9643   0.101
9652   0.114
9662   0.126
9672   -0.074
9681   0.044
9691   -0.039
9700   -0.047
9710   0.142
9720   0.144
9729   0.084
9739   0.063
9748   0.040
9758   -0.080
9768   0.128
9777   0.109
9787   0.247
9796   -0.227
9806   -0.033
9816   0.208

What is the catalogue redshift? 0.907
